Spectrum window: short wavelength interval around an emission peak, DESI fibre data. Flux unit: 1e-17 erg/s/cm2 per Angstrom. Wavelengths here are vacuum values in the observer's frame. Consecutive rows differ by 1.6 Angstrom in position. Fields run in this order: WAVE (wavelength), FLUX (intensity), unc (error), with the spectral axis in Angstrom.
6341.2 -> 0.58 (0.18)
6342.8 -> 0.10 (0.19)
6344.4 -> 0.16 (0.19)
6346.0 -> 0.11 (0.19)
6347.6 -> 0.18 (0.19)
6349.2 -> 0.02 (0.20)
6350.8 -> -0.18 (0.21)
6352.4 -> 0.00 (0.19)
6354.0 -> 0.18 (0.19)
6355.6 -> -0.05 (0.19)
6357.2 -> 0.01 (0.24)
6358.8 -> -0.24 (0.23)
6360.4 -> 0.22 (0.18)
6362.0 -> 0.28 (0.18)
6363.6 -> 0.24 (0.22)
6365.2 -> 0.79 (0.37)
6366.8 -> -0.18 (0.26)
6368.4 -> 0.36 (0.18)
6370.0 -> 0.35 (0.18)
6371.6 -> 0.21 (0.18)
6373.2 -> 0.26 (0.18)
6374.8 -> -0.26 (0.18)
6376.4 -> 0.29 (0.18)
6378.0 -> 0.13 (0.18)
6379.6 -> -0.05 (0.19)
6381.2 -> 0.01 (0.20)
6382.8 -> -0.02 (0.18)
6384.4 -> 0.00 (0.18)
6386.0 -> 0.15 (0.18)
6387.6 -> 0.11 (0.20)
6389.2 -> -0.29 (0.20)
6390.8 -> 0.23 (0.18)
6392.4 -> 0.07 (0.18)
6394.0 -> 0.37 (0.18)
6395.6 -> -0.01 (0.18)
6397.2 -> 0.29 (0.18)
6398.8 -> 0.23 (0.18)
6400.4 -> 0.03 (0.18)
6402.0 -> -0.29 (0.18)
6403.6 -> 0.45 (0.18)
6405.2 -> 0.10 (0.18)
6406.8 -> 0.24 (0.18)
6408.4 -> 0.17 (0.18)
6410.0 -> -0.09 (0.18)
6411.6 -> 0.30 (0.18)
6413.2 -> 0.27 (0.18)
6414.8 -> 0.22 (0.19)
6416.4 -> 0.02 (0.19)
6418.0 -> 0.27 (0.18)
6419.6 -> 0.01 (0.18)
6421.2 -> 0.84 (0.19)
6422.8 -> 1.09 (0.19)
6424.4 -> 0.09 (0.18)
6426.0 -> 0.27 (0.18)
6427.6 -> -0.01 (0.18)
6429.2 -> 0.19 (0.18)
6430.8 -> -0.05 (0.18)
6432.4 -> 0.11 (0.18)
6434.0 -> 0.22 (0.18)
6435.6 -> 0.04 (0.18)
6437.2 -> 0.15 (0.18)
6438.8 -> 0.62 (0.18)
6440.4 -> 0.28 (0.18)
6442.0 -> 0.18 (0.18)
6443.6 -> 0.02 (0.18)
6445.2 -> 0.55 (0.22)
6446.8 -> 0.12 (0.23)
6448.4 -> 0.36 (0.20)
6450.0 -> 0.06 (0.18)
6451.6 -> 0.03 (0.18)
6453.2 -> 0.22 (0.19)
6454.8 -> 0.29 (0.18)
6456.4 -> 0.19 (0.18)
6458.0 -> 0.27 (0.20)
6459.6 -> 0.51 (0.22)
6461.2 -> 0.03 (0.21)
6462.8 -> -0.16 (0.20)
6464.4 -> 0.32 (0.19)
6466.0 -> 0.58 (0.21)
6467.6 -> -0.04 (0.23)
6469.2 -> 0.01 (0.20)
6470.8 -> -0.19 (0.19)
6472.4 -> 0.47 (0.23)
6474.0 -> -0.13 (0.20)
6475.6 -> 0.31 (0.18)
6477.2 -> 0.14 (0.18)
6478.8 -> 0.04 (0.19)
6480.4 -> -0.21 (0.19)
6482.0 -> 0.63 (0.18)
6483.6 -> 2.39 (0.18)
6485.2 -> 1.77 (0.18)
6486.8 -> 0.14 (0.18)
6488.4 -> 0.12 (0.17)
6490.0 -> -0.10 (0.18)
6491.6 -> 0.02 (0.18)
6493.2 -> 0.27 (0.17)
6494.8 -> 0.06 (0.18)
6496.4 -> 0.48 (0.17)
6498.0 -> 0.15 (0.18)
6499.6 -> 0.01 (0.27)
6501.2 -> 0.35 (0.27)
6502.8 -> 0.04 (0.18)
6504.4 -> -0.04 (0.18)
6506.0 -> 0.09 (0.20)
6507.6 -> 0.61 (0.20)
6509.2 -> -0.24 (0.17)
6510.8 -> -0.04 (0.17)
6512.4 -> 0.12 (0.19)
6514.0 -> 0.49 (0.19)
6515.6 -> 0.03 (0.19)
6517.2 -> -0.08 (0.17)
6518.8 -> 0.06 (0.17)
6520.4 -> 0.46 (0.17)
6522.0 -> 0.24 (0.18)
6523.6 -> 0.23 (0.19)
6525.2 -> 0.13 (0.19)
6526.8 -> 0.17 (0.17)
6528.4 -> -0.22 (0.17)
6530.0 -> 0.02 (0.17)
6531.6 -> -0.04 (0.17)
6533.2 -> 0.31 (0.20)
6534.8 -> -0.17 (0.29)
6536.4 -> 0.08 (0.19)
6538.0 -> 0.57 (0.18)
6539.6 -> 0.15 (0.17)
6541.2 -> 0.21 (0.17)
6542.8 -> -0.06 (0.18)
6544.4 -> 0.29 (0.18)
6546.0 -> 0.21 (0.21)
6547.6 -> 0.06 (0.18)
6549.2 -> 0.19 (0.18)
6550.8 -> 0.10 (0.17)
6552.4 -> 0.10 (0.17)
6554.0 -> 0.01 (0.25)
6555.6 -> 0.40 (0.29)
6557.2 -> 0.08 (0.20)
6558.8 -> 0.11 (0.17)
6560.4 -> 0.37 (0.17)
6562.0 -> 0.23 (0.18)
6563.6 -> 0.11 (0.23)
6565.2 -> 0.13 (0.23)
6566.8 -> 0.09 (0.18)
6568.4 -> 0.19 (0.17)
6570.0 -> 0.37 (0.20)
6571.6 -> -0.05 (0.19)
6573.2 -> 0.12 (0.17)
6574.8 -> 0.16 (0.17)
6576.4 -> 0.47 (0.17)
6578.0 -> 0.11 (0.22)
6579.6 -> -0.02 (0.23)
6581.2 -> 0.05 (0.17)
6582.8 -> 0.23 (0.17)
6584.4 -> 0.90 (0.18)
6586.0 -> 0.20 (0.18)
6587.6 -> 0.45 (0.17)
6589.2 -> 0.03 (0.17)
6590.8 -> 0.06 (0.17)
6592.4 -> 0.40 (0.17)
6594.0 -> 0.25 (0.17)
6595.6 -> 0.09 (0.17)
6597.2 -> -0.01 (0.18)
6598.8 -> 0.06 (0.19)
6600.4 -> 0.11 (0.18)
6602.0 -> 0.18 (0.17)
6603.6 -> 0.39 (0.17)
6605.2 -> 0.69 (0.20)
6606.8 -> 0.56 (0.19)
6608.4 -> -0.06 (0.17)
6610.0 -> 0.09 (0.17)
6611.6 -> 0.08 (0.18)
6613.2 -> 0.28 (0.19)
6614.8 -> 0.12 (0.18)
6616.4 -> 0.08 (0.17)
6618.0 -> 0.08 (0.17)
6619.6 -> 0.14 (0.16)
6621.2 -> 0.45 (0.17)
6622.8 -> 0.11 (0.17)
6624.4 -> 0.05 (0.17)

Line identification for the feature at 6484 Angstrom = [O III]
